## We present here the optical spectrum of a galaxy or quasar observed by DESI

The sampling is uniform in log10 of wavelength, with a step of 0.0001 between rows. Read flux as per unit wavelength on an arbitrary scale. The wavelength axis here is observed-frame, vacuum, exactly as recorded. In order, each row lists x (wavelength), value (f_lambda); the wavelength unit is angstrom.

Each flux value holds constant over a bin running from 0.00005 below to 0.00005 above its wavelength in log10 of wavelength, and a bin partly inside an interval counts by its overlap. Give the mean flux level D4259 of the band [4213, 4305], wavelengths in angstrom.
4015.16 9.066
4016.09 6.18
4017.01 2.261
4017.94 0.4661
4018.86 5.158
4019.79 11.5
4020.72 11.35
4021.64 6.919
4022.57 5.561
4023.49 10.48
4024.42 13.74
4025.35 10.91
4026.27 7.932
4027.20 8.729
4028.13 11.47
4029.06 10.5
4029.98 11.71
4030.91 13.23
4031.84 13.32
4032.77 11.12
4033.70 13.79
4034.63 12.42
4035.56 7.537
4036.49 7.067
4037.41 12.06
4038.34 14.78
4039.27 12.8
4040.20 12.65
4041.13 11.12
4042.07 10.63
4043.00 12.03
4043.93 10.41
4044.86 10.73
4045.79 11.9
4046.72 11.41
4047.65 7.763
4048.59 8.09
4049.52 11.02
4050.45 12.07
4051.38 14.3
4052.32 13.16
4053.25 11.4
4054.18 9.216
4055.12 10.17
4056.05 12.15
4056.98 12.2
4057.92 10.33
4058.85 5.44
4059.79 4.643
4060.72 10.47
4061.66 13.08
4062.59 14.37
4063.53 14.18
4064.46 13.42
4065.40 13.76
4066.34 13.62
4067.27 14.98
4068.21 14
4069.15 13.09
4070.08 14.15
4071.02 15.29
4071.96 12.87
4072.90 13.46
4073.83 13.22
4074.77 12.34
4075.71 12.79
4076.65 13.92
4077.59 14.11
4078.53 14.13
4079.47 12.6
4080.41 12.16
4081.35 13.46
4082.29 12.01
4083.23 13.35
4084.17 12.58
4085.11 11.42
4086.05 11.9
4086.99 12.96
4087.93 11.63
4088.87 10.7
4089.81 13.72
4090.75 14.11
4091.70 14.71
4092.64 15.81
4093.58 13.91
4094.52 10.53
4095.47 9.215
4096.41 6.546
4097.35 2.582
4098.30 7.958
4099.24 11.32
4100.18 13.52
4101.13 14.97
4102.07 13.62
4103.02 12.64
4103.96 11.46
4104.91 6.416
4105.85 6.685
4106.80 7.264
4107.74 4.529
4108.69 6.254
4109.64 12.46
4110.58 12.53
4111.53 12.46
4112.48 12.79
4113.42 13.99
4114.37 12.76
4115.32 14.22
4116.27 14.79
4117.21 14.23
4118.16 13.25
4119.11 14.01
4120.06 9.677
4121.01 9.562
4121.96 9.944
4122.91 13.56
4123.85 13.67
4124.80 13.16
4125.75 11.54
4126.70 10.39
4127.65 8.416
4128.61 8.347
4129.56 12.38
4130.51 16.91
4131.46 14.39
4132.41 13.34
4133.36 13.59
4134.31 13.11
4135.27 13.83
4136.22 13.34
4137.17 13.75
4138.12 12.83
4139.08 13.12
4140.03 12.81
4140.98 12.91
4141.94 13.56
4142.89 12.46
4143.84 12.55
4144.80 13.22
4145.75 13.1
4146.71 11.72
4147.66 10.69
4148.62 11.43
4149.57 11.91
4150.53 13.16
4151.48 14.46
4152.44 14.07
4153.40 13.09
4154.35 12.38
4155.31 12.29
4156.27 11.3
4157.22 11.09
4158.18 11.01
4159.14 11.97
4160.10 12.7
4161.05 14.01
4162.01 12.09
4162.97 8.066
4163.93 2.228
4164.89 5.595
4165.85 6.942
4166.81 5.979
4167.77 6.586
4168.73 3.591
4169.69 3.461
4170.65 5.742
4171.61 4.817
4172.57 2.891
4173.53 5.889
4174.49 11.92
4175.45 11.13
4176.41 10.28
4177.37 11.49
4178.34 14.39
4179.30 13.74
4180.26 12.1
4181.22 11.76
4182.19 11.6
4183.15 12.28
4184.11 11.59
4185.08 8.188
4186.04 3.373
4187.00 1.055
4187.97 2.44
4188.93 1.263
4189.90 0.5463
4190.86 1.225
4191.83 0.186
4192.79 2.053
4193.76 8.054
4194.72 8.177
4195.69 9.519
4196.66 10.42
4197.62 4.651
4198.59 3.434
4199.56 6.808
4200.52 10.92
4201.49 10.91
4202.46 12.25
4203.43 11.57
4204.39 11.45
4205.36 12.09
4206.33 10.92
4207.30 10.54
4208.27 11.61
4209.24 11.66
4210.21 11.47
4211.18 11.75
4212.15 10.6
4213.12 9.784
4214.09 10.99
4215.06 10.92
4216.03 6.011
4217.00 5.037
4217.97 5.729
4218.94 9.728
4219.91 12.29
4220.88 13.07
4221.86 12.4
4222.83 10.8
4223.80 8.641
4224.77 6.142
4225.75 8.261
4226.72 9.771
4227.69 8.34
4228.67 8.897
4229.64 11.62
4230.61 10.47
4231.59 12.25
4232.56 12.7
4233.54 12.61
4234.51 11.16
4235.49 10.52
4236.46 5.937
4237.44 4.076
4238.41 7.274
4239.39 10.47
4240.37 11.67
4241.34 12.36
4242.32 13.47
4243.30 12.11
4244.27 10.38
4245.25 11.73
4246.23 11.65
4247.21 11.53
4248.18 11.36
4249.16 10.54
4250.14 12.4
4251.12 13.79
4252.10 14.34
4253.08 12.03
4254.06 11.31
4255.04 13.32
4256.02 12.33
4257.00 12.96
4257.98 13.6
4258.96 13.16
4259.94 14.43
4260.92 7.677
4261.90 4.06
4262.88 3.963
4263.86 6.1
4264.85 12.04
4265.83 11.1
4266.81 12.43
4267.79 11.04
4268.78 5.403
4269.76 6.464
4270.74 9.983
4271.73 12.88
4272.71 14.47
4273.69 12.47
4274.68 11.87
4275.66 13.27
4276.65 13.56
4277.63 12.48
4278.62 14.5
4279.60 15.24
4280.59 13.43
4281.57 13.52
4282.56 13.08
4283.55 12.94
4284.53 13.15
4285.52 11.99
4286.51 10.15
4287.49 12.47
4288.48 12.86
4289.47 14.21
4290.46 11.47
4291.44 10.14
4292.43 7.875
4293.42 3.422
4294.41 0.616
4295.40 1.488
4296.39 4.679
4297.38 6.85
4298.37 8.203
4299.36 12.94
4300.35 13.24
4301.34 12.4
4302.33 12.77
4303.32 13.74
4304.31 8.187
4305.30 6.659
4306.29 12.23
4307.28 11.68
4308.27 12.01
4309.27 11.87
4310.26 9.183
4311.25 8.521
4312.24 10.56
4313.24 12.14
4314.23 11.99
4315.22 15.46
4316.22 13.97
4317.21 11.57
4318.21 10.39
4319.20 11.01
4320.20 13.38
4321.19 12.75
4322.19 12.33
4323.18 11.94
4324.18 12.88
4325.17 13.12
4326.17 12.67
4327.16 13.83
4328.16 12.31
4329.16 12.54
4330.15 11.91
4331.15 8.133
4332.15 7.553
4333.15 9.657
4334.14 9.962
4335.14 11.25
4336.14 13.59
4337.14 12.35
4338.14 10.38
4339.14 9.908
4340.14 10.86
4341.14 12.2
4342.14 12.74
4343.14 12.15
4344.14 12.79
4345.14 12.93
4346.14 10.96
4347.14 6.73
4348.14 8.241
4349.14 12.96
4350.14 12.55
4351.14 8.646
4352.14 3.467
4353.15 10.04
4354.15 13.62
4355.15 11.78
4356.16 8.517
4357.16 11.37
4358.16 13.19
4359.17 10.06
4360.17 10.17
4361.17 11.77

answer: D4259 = 10.6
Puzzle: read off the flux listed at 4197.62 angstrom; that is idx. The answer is 4.651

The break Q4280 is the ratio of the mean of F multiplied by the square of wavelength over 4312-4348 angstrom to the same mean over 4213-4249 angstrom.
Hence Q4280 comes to 1.21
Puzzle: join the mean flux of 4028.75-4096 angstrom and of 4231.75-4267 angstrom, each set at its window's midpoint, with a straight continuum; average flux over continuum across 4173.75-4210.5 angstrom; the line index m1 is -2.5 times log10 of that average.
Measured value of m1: 0.29 mag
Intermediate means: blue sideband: 12.1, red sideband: 10.9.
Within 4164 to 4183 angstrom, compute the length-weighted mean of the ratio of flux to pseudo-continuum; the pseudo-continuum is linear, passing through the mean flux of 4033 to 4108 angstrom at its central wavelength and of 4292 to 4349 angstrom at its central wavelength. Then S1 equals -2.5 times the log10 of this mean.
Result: 0.32 mag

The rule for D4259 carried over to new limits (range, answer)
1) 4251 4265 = 10.9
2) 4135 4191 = 9.84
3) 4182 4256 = 9.42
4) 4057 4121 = 11.9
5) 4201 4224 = 10.5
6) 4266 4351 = 11.2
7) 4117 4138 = 12.5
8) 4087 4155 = 12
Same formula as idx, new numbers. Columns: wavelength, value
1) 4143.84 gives 12.55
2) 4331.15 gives 8.133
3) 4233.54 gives 12.61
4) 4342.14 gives 12.74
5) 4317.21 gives 11.57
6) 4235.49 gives 10.52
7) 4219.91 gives 12.29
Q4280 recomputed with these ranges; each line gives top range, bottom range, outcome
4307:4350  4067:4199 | 1.18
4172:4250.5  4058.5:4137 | 0.82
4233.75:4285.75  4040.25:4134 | 1.04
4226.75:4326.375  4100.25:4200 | 1.15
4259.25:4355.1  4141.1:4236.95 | 1.22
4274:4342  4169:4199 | 1.68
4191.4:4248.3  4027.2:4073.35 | 0.90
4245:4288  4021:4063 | 1.20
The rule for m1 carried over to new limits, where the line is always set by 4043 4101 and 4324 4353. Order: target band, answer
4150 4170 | 0.18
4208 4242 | 0.15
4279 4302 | 0.08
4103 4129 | 0.06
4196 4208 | 0.18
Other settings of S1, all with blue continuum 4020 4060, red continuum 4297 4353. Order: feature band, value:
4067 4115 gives -0.103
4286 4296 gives 0.303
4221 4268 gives 0.041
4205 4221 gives 0.088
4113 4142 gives -0.170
